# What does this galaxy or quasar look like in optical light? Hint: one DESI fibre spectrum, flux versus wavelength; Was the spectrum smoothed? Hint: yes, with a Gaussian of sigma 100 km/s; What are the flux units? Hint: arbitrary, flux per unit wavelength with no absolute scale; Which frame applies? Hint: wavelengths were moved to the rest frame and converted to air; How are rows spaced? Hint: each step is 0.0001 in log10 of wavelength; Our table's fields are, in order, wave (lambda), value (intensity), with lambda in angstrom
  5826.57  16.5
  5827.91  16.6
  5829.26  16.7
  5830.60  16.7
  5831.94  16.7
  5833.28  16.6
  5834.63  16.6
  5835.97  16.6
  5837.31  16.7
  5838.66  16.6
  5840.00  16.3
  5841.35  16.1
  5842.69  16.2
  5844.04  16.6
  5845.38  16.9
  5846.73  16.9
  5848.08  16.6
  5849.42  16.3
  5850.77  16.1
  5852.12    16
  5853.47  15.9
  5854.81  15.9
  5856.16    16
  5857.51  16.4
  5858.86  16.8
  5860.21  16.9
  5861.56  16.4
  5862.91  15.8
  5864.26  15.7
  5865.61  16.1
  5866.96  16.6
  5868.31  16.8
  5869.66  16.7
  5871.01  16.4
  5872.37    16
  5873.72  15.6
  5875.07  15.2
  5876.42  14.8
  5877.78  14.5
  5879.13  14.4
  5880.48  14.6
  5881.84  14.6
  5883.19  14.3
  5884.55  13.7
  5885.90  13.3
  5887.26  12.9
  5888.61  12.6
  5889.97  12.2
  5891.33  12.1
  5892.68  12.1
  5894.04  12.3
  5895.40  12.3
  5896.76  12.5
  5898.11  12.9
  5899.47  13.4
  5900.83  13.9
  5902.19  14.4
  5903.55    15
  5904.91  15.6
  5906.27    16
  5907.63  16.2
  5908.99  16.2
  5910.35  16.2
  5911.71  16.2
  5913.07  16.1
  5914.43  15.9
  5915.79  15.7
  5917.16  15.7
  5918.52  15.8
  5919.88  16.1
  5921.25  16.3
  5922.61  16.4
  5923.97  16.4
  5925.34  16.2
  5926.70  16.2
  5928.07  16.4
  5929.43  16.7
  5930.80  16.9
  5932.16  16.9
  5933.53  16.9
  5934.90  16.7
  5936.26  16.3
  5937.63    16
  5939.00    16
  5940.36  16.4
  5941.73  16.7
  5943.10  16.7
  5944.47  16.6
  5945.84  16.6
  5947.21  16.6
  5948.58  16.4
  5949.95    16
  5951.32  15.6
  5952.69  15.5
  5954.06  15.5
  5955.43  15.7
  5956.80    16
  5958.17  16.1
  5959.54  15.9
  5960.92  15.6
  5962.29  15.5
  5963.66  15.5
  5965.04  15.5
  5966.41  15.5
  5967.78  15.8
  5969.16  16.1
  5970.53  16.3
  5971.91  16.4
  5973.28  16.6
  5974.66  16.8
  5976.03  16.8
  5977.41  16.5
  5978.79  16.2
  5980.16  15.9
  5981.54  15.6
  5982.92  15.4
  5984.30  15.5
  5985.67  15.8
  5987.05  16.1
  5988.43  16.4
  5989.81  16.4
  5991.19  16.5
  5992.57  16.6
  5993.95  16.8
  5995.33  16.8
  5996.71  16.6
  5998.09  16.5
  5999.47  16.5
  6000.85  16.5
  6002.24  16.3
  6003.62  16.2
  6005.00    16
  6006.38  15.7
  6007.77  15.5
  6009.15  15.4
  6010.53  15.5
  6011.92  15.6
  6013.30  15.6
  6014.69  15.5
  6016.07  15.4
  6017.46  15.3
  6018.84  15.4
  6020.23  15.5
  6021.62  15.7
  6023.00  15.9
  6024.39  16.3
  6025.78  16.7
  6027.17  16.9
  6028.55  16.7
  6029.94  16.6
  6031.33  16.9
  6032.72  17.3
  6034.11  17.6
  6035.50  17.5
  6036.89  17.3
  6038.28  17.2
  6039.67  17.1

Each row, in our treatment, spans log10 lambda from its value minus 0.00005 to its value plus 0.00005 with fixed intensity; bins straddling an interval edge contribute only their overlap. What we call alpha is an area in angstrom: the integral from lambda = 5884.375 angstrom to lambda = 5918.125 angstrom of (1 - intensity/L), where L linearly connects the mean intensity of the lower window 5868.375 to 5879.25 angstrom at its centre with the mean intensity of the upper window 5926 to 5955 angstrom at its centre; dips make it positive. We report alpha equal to 3.54 angstrom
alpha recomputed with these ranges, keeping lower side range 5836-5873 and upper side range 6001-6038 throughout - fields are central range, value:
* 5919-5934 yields -0.2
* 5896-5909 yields 1.4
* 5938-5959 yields 0.1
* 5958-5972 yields 0.4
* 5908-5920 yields 0.2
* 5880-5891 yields 1.9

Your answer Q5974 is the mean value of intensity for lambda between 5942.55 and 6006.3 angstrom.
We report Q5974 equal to 16.1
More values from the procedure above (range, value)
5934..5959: 16.2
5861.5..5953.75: 15.4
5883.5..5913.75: 14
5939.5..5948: 16.6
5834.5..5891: 15.6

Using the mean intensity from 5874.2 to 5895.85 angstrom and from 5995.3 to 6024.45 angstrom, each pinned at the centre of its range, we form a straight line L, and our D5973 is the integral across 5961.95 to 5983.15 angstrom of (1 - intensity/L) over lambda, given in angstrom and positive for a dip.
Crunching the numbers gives -1.2 angstrom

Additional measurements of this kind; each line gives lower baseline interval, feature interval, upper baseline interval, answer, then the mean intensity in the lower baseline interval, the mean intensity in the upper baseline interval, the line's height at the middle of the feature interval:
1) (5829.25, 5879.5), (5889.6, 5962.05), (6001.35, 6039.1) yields 3.0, 16.2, 16.2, 16.2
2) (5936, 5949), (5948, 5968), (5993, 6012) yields 0.8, 16.4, 16.2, 16.4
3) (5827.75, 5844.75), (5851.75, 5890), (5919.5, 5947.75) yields 2.8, 16.5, 16.5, 16.5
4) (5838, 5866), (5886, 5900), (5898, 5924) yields 2.9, 16.3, 15.6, 15.8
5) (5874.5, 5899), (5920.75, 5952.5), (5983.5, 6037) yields -4.1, 13.4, 16.2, 14.5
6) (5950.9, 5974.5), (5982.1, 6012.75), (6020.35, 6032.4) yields 0.1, 15.9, 16.4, 16.2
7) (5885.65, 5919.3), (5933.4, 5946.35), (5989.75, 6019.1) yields -1.3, 14.3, 16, 14.9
